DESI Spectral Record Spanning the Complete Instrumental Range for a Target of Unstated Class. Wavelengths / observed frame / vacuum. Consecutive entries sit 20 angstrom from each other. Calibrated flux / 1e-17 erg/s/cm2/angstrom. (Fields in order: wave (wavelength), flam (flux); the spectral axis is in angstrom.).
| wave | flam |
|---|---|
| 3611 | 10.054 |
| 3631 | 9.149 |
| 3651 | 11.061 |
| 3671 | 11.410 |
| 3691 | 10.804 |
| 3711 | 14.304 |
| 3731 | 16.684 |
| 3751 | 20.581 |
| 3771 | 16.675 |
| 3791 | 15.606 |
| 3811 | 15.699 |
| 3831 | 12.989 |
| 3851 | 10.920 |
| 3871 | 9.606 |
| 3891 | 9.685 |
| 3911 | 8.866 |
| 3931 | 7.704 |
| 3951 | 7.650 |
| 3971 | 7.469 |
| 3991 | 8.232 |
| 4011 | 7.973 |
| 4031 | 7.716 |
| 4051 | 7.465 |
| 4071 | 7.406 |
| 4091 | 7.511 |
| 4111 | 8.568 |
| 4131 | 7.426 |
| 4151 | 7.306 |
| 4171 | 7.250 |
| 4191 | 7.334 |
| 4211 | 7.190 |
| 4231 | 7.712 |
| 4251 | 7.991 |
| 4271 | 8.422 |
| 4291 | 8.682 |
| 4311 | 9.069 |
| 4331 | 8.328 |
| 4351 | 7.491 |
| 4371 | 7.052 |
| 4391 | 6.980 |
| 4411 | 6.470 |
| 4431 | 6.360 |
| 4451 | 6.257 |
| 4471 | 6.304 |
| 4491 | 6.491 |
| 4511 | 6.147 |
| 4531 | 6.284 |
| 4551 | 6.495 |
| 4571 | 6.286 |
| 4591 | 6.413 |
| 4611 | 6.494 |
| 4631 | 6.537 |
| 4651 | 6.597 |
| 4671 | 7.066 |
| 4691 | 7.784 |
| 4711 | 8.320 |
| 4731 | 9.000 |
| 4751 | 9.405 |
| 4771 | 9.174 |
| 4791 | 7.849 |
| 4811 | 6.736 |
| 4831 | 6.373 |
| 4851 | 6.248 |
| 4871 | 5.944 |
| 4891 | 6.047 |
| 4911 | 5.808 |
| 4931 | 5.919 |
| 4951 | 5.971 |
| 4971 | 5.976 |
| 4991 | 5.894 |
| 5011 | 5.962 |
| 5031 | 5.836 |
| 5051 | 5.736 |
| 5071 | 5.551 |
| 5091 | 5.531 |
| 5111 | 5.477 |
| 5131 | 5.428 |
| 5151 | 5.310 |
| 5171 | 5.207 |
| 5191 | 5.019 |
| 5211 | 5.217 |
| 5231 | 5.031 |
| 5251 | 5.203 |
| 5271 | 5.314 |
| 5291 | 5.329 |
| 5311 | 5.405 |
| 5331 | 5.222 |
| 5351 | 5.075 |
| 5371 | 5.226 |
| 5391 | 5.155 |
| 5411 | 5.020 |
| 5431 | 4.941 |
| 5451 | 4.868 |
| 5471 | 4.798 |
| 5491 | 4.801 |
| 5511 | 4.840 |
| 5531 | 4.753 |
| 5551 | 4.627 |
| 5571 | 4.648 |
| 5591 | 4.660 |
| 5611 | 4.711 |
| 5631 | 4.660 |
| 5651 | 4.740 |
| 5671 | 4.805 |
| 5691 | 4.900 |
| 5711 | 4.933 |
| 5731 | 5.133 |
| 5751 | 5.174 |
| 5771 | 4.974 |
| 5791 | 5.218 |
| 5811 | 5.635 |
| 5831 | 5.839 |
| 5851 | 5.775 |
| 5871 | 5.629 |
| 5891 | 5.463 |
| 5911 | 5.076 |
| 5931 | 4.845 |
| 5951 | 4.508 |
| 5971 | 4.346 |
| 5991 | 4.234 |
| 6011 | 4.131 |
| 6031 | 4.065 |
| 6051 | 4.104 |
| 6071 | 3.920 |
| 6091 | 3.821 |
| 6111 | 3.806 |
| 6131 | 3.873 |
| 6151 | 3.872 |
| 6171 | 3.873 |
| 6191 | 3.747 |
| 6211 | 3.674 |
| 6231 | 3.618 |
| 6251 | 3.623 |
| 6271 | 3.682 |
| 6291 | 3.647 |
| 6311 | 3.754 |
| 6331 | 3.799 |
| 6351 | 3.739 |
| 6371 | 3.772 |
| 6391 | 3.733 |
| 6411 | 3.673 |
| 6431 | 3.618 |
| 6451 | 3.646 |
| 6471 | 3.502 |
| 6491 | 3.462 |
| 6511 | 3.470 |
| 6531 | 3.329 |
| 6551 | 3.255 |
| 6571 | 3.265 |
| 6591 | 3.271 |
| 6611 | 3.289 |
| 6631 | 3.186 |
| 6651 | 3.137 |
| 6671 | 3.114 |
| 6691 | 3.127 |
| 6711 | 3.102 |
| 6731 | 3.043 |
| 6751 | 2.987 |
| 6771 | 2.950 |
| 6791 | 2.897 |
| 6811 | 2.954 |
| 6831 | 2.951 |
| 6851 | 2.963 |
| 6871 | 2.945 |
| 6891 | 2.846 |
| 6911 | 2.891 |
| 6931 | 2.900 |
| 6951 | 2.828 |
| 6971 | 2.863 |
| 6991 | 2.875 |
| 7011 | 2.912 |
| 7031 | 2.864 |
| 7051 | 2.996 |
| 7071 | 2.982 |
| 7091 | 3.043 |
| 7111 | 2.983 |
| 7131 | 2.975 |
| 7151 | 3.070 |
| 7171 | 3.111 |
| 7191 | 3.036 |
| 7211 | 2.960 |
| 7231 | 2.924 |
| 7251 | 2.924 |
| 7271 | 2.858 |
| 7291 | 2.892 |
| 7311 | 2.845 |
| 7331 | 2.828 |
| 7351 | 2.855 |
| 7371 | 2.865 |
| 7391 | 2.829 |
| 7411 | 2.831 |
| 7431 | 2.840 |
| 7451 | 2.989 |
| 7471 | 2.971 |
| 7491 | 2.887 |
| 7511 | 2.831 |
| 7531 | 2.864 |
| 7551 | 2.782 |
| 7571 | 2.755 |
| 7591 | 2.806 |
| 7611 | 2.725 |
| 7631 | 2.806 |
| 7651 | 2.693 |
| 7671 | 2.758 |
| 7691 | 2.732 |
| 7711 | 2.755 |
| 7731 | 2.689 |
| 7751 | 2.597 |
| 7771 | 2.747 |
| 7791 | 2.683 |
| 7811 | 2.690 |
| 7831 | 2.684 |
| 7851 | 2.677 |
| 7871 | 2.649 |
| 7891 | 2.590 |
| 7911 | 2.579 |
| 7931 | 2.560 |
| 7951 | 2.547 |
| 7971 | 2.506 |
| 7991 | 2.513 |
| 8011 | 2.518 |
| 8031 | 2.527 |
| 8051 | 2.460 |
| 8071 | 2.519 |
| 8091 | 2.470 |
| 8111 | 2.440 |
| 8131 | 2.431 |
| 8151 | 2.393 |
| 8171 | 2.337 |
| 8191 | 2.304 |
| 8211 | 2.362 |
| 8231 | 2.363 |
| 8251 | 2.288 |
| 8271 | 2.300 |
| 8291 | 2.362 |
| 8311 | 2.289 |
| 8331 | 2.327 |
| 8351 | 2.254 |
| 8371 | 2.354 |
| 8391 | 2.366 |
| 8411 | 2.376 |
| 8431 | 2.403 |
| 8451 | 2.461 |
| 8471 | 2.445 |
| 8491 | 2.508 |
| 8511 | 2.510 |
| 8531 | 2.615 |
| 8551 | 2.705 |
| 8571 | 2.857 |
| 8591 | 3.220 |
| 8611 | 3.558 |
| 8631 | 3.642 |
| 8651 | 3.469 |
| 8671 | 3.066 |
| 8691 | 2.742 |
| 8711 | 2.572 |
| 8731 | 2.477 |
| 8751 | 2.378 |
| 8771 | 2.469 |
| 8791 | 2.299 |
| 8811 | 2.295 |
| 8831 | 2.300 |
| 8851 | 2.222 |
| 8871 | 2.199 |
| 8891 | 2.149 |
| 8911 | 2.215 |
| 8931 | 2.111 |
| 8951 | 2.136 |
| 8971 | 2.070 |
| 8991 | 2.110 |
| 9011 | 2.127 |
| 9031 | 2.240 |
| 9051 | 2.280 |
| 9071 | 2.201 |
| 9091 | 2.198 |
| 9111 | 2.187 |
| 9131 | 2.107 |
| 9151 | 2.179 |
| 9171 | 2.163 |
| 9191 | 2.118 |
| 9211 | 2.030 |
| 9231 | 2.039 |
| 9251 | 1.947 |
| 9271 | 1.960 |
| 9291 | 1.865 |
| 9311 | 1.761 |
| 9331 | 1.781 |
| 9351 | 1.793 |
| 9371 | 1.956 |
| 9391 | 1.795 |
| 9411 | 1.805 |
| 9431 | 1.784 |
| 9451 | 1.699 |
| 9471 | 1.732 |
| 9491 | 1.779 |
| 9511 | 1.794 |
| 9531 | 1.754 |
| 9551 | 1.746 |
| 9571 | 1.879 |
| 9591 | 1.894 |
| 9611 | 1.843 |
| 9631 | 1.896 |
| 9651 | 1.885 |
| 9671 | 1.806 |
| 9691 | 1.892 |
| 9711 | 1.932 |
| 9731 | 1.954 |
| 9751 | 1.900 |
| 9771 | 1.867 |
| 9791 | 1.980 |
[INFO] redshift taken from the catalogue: 2.078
